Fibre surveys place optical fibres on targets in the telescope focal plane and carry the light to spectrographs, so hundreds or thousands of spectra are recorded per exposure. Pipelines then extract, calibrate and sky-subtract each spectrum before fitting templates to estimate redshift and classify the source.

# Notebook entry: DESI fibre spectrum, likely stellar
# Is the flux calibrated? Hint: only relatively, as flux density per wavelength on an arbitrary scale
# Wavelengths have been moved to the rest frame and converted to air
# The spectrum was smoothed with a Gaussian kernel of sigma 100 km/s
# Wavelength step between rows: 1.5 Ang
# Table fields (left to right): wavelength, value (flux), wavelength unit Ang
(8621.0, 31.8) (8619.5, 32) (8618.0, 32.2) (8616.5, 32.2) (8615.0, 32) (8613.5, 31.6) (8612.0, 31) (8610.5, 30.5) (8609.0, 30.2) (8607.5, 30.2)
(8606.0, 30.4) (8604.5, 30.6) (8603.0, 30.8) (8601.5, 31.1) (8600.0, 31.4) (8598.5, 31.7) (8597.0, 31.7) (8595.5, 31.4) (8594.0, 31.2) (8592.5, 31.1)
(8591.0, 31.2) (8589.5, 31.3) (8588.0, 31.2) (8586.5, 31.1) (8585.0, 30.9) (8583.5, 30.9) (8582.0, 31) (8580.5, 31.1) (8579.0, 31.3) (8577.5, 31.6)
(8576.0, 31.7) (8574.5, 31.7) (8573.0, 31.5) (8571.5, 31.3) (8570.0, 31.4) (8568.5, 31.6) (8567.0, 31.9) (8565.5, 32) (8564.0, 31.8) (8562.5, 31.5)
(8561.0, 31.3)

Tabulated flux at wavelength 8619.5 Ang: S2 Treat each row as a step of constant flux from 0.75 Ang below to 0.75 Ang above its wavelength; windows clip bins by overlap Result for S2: 32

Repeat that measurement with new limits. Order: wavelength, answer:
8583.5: 30.9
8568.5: 31.6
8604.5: 30.6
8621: 31.8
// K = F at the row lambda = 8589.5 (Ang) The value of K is 31.3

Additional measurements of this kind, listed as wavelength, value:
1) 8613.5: 31.6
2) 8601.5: 31.1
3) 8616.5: 32.2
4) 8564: 31.8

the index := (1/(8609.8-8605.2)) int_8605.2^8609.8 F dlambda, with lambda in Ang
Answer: 30.3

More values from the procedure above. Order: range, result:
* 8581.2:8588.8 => 31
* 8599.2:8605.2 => 31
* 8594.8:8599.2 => 31.6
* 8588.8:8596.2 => 31.2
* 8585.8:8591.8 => 31.2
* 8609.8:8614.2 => 31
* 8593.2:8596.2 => 31.3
